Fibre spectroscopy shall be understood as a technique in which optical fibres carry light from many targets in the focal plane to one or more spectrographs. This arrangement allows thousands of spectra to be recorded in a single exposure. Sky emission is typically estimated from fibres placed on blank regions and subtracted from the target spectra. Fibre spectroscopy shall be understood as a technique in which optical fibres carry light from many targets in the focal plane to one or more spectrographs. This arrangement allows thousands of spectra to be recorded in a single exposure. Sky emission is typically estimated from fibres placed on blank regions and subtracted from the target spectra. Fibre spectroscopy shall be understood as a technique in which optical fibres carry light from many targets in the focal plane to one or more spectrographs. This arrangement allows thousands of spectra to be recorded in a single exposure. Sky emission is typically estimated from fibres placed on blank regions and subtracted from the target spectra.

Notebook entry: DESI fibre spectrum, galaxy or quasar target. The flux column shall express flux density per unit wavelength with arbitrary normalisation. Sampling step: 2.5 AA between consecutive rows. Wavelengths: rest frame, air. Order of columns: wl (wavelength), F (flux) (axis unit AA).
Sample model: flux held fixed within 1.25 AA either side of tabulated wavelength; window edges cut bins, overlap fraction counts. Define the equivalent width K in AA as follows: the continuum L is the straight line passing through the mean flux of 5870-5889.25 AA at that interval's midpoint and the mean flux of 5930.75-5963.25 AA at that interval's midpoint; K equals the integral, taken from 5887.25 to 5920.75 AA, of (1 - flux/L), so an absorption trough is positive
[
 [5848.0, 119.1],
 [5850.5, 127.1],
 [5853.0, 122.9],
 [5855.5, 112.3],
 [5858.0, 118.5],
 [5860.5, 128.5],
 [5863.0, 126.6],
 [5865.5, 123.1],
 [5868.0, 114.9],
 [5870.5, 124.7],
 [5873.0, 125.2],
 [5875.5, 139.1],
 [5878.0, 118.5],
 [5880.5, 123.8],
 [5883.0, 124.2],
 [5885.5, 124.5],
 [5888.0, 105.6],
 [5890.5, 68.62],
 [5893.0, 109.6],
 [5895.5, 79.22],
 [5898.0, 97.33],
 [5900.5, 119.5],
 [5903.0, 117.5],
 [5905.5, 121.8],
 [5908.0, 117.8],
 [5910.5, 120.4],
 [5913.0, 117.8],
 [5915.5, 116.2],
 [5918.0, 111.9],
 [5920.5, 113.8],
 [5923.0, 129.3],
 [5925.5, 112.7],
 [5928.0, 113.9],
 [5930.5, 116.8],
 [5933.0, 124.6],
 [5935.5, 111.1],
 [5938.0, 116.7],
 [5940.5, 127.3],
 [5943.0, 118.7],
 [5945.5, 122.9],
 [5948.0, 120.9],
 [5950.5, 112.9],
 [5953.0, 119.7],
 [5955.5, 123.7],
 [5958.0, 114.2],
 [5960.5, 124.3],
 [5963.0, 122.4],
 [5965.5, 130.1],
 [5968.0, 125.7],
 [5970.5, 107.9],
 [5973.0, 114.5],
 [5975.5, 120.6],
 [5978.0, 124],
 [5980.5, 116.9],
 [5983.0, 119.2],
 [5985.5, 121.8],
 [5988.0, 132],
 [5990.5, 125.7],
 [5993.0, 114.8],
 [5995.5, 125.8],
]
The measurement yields 3.7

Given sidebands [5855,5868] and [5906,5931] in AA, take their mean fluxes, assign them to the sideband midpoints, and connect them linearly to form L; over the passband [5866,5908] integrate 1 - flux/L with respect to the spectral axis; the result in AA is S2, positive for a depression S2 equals 2.12 AA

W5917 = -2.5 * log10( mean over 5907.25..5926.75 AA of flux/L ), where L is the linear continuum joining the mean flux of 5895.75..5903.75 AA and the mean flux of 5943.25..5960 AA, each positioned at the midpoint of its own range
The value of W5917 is -0.06 mag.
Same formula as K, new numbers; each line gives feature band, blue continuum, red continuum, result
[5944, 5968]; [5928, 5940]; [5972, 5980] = -0.6 AA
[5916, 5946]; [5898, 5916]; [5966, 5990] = 0.1 AA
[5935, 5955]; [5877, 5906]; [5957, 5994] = -0.5 AA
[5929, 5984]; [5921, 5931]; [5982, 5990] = 0.7 AA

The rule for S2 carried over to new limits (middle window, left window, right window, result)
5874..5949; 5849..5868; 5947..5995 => 3.7 AA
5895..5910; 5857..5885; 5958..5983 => 1.5 AA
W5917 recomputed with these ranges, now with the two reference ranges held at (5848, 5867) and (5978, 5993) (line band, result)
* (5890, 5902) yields 0.25 mag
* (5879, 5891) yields 0.10 mag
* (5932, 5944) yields 0.03 mag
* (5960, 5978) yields 0.01 mag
